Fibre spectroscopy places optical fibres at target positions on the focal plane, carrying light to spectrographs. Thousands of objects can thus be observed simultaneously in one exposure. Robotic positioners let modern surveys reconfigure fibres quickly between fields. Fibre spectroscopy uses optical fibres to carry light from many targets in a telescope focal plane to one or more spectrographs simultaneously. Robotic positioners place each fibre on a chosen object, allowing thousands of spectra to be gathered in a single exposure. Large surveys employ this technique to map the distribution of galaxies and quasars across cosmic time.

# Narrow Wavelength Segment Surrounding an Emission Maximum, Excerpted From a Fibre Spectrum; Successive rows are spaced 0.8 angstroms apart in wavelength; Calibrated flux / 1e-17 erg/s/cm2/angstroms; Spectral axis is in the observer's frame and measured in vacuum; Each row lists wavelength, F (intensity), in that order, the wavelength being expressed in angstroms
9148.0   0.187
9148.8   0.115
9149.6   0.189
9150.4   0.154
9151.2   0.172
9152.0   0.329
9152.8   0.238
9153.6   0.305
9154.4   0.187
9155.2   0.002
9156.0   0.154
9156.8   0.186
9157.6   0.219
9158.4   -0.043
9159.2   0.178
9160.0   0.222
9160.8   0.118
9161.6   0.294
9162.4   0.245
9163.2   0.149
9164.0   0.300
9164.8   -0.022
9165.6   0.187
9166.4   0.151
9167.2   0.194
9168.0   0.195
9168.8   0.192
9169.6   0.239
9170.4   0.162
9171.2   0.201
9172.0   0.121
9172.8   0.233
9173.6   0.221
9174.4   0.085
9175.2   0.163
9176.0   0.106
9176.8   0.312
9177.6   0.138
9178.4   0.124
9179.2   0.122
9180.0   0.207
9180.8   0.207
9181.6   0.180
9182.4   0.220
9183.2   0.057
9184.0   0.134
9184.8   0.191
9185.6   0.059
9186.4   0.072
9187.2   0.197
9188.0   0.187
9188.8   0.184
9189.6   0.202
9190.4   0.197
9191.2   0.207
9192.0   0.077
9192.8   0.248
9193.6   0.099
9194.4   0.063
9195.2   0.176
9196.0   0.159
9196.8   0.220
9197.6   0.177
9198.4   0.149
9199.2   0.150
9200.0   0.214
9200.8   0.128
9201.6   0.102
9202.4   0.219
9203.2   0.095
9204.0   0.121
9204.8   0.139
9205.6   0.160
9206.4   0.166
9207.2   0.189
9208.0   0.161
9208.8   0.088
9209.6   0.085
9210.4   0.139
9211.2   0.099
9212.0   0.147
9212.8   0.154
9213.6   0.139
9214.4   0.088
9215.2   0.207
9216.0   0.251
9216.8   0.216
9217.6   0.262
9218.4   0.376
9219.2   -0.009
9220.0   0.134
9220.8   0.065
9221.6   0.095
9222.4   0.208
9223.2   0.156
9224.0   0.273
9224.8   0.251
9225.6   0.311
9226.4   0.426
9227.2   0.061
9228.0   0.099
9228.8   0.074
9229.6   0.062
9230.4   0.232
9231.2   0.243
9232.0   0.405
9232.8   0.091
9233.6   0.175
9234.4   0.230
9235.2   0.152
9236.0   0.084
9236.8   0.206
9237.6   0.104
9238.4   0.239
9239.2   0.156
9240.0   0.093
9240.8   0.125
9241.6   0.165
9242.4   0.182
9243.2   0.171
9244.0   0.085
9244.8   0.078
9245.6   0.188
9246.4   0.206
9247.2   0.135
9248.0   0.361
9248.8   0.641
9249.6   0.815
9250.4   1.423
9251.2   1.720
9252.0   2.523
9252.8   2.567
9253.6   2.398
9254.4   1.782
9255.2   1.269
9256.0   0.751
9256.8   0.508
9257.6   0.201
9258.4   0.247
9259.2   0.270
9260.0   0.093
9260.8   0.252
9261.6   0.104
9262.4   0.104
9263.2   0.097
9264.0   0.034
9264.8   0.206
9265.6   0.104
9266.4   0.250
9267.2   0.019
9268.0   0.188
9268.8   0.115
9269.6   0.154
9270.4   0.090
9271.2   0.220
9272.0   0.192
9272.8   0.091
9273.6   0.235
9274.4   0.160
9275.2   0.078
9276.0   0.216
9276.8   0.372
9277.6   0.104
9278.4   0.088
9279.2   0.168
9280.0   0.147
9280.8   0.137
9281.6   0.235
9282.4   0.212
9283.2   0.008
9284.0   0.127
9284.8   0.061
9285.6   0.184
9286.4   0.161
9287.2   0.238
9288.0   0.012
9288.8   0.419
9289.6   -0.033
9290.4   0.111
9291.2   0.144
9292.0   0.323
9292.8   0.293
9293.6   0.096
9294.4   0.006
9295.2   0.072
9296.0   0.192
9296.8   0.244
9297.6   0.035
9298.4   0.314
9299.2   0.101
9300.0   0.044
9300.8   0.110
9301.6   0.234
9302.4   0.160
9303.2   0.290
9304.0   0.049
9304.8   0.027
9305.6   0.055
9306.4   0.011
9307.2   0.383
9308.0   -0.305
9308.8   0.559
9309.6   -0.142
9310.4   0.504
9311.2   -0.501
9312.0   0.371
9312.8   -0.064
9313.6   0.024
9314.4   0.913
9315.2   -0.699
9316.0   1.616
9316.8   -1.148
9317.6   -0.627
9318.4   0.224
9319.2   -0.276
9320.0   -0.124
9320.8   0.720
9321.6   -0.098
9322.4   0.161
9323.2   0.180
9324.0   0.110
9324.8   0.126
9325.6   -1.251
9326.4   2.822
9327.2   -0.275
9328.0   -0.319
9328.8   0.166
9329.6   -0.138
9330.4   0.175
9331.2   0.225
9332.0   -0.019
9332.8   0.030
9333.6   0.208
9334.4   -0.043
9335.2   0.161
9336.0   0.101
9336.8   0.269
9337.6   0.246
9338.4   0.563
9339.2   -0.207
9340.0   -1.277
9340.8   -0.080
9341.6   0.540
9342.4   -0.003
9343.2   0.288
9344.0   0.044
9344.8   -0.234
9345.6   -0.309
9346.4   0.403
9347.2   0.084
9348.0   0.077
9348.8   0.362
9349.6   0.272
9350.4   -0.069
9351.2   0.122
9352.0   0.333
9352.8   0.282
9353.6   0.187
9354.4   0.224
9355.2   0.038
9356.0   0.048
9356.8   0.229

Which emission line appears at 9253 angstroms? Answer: H-beta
